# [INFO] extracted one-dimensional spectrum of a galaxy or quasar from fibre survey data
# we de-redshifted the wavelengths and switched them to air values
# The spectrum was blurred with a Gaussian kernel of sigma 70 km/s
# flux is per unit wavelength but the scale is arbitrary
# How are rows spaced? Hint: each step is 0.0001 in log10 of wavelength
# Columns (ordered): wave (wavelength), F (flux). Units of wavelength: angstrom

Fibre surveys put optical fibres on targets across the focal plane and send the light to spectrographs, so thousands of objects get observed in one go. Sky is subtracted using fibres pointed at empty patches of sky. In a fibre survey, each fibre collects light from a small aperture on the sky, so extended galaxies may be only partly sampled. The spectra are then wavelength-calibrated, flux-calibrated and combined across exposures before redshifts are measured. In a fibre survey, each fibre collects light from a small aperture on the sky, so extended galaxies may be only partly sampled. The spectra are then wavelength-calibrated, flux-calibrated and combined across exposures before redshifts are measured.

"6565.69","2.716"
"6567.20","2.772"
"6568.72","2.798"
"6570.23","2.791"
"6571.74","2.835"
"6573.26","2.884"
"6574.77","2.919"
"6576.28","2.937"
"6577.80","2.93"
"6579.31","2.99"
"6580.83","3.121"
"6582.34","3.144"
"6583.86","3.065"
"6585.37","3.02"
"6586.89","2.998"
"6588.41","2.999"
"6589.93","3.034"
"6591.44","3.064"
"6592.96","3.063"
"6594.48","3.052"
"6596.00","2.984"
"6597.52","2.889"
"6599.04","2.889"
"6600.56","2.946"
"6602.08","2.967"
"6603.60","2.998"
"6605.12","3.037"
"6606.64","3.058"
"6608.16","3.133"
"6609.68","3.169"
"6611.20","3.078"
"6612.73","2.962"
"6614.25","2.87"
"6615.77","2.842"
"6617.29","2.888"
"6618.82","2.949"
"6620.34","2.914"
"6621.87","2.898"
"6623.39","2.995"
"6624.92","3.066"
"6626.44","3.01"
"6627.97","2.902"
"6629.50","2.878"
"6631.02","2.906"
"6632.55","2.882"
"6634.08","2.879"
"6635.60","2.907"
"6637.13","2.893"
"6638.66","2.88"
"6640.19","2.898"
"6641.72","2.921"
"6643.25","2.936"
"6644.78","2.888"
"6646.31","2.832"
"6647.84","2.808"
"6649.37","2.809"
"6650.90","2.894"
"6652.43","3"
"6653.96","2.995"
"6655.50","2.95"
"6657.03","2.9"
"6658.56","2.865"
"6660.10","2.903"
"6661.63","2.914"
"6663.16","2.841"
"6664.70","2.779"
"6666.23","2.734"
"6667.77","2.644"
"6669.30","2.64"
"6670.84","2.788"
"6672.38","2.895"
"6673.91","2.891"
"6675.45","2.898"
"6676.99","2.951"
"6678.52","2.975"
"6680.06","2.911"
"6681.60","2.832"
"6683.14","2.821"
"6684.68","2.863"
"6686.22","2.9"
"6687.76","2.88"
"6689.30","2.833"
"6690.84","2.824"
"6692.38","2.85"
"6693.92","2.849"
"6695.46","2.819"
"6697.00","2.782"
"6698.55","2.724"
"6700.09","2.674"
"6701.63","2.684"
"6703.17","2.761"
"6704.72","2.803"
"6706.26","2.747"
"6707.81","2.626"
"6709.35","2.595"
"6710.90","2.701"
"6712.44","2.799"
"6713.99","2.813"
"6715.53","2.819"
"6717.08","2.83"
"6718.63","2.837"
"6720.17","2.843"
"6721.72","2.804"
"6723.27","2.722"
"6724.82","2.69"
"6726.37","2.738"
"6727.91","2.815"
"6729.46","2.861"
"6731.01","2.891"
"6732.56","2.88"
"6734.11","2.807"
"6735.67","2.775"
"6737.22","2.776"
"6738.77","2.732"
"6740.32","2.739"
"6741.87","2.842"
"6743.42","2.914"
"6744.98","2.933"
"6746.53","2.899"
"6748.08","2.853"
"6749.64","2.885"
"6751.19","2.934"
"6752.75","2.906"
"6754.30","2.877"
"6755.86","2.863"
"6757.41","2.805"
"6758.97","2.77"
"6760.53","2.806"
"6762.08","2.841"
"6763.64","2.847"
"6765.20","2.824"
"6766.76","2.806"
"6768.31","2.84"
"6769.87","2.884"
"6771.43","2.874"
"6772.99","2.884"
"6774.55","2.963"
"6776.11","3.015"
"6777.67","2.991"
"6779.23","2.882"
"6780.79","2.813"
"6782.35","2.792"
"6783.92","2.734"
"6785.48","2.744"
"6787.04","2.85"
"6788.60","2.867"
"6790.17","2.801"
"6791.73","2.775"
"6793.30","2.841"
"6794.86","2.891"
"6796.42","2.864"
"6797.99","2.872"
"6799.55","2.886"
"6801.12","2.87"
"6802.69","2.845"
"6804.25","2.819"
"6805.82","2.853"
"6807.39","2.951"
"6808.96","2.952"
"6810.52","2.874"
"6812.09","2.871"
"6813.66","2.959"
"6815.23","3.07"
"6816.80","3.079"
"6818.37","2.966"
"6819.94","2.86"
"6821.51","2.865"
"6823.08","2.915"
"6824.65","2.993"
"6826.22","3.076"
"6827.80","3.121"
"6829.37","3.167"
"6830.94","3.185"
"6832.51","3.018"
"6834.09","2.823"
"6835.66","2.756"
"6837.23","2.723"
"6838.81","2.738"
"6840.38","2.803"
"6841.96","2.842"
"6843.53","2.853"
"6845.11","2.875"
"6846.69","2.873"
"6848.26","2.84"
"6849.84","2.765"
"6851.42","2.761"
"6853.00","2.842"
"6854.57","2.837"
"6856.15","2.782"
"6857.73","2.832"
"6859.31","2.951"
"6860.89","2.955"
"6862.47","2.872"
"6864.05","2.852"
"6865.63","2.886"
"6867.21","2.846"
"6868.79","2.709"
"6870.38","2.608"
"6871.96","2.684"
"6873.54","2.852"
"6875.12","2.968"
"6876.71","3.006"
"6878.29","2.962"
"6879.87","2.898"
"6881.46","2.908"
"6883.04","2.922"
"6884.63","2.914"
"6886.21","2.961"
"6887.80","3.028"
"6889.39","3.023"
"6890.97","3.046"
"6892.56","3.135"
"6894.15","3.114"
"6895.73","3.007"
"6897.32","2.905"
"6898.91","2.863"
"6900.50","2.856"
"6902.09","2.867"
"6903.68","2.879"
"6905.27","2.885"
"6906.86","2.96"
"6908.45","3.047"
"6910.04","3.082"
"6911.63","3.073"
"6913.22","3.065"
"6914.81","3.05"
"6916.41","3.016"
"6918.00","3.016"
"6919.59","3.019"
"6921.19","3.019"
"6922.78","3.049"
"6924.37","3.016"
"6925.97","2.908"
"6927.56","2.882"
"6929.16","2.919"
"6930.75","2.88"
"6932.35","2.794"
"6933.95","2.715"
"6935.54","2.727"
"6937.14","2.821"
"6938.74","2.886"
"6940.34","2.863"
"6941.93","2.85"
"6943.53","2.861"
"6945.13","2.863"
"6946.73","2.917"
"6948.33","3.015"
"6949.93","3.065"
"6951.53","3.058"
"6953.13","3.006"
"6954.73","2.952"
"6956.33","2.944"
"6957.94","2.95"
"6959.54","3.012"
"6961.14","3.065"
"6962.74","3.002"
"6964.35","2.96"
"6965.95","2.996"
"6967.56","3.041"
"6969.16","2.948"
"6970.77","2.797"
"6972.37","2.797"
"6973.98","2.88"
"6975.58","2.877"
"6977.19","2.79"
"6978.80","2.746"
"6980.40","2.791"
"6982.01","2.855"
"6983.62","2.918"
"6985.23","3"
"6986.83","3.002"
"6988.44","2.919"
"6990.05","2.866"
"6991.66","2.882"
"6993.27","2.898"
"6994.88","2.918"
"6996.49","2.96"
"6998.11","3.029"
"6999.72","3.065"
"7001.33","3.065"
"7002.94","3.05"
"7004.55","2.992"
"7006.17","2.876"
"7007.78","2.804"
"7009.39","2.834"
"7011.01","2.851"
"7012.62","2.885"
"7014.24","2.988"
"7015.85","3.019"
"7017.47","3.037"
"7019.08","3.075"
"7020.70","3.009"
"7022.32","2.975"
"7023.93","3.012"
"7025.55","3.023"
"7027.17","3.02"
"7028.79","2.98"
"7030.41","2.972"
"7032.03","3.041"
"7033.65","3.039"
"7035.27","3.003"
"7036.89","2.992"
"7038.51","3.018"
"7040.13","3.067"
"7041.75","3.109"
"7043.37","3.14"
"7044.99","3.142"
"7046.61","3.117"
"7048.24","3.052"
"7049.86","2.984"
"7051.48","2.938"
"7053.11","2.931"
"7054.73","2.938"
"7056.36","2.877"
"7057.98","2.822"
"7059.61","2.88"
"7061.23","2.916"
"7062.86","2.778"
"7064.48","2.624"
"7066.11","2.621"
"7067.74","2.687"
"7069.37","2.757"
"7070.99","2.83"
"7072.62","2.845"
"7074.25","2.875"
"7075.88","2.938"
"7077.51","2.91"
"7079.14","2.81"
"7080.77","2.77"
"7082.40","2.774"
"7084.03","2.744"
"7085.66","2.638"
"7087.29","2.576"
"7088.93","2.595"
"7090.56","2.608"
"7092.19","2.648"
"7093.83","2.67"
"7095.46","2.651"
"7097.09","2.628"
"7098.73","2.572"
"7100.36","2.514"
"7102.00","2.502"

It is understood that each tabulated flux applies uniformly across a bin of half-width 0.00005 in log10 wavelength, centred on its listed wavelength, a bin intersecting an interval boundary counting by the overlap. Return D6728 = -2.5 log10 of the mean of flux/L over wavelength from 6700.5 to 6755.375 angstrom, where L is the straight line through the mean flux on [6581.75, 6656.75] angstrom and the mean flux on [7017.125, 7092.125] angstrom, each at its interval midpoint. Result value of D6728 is 0.05 mag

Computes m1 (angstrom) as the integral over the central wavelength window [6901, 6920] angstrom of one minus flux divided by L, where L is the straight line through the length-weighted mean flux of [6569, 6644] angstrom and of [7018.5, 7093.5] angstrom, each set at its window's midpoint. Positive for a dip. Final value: -0.5 angstrom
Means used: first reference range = 2.96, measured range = 2.99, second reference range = 2.89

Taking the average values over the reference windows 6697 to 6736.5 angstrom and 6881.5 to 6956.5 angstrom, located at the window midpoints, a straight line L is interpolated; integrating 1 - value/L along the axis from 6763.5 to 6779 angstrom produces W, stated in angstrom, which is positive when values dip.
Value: -0.4 angstrom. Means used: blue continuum 2.77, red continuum 2.95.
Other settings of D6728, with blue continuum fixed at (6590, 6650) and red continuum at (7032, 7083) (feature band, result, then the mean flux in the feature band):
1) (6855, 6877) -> 0.03 mag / 2.84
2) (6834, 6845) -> 0.05 mag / 2.8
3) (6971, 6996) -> 0.02 mag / 2.88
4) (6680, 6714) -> 0.06 mag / 2.78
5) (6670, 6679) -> 0.02 mag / 2.9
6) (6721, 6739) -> 0.06 mag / 2.79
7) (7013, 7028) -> -0.04 mag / 3.01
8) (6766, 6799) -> 0.03 mag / 2.86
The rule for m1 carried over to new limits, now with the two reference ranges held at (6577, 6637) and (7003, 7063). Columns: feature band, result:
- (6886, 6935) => 0.19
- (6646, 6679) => 1.37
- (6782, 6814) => 1.39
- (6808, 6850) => 0.82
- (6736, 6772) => 1.66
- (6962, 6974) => 0.20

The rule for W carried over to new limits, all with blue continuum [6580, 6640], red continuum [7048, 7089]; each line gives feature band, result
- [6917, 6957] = -0.9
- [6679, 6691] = 0.4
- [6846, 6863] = 0.3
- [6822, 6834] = -0.6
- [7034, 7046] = -1.0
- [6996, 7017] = -0.9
